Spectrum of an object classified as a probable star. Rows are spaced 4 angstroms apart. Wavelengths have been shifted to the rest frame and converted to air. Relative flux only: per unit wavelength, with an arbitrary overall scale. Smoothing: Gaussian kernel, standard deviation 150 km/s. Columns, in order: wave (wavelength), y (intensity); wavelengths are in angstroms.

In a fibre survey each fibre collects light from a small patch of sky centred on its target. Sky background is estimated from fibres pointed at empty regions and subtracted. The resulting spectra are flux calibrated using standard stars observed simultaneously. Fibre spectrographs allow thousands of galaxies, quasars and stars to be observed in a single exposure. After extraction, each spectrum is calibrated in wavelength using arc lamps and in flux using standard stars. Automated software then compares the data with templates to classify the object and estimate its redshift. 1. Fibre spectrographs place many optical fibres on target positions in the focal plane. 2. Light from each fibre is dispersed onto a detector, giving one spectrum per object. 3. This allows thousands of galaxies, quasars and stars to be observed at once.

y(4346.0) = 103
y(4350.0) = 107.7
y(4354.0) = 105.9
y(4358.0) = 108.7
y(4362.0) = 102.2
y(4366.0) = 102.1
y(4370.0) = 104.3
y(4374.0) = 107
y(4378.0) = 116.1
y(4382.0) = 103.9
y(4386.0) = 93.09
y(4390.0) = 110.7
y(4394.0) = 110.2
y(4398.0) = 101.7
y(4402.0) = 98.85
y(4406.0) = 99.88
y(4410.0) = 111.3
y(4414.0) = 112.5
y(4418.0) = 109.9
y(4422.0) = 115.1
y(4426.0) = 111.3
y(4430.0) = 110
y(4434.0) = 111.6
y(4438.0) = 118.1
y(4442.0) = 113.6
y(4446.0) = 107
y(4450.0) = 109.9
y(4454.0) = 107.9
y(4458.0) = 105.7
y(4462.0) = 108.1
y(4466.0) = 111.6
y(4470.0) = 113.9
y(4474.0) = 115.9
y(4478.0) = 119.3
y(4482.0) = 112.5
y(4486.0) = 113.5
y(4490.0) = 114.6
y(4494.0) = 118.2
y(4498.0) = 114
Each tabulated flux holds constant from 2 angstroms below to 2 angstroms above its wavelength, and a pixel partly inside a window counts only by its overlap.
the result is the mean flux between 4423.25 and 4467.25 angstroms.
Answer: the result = 110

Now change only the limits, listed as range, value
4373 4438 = 108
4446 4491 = 112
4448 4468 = 109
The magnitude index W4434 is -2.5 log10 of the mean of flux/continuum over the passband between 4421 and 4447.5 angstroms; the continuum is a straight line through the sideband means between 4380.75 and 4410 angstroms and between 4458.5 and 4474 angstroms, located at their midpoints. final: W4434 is -0.047 mag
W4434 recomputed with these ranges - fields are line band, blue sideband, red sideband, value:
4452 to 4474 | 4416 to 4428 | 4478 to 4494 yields 0.04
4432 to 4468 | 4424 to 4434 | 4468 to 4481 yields 0.03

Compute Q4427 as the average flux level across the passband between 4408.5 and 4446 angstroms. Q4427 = 112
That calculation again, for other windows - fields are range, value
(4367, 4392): 106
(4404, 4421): 109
